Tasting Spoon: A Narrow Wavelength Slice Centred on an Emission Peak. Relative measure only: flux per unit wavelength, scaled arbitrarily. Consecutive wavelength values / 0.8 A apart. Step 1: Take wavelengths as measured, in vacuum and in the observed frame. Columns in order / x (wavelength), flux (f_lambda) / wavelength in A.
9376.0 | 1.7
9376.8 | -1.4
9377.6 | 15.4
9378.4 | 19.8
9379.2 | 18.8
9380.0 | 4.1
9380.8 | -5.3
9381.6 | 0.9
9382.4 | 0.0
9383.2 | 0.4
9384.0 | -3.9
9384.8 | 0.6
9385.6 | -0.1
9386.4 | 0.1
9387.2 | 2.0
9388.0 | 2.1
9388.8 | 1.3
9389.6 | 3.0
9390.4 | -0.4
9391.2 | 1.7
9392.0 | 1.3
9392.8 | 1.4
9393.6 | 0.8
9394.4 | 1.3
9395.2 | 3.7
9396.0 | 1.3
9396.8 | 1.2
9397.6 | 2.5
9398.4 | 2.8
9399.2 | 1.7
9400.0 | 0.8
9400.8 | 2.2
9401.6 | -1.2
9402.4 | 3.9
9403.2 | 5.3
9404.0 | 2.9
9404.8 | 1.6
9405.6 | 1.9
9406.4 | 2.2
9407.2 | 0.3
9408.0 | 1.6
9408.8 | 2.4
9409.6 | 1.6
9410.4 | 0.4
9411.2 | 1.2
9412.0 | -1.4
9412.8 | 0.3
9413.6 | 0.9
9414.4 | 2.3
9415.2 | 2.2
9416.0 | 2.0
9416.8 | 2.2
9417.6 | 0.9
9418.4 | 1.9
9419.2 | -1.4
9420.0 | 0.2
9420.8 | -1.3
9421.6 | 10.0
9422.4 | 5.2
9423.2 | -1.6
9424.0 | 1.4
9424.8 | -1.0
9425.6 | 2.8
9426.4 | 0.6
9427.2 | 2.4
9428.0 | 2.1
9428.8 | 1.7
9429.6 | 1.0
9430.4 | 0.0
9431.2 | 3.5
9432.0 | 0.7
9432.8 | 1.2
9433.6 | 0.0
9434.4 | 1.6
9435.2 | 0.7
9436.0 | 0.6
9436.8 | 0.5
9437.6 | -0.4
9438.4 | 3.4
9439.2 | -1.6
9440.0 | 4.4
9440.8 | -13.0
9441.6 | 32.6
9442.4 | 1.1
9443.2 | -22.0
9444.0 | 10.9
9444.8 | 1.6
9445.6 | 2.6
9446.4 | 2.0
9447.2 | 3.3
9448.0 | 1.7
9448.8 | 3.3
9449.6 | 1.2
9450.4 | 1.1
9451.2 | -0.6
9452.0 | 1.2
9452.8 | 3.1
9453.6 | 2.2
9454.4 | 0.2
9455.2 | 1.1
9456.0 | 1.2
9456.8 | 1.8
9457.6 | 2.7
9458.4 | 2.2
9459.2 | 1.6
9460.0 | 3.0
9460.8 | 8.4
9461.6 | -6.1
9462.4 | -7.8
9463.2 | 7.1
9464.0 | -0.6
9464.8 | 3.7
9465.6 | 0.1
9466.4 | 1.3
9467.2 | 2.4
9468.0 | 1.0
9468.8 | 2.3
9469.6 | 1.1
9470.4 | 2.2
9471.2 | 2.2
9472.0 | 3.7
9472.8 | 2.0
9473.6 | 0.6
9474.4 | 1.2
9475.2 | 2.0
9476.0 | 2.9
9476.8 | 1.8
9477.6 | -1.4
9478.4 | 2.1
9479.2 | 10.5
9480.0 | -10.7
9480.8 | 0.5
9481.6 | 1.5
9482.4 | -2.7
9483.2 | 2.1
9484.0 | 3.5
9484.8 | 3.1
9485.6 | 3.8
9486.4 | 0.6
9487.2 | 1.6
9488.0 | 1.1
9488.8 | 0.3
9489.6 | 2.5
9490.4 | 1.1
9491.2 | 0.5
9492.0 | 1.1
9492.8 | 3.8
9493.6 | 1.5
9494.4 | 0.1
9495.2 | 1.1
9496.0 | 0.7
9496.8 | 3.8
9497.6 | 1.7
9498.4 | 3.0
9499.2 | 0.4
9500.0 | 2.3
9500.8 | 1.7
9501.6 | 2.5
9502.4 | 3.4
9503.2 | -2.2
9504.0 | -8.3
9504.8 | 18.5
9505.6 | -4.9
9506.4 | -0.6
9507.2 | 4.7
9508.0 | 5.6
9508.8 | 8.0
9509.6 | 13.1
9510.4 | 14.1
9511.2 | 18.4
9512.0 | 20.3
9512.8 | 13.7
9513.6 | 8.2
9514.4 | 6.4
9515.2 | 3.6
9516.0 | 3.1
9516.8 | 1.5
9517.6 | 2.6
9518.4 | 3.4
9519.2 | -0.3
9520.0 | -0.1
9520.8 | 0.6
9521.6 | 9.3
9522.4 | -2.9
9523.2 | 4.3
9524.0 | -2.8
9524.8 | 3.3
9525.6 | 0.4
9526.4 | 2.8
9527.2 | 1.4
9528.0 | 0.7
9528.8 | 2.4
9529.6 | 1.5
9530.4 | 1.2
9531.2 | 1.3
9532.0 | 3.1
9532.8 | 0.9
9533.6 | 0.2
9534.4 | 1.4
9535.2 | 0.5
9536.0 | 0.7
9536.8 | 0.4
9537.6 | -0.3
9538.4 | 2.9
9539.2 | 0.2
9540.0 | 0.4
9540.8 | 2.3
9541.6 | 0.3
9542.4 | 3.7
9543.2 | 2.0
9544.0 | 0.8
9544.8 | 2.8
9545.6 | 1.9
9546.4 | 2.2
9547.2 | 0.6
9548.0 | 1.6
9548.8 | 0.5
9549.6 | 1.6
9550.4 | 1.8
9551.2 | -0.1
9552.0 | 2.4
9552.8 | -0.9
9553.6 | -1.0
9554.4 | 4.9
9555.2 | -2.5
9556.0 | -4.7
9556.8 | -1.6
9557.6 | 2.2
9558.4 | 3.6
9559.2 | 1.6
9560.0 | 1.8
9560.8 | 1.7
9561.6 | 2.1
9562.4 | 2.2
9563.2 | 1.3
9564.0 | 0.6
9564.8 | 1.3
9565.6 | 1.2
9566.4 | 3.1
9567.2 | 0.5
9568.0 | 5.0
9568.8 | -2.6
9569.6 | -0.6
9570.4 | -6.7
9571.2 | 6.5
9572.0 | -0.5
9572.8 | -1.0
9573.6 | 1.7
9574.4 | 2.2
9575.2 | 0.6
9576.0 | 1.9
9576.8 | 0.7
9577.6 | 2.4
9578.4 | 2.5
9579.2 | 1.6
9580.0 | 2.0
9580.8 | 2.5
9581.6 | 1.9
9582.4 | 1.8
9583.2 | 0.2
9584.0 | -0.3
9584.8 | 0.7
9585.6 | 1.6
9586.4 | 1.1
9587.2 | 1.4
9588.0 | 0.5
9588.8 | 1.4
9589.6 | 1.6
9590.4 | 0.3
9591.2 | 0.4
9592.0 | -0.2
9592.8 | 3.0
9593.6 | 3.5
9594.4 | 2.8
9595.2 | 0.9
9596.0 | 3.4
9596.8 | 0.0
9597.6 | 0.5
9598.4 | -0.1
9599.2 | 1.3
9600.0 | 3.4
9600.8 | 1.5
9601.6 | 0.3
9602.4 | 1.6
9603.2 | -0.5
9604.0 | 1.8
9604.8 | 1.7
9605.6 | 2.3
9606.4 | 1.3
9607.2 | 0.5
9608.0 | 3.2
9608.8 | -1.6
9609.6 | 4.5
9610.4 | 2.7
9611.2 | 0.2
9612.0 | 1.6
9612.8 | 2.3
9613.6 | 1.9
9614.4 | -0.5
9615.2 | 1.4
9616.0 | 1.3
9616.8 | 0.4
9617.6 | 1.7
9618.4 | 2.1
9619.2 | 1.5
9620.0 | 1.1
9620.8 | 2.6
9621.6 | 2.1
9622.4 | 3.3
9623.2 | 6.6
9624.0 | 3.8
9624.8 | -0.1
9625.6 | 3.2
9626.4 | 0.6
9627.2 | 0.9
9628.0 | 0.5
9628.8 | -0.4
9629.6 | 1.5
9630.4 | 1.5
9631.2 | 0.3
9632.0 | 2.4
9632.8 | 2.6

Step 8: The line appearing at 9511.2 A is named H-beta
